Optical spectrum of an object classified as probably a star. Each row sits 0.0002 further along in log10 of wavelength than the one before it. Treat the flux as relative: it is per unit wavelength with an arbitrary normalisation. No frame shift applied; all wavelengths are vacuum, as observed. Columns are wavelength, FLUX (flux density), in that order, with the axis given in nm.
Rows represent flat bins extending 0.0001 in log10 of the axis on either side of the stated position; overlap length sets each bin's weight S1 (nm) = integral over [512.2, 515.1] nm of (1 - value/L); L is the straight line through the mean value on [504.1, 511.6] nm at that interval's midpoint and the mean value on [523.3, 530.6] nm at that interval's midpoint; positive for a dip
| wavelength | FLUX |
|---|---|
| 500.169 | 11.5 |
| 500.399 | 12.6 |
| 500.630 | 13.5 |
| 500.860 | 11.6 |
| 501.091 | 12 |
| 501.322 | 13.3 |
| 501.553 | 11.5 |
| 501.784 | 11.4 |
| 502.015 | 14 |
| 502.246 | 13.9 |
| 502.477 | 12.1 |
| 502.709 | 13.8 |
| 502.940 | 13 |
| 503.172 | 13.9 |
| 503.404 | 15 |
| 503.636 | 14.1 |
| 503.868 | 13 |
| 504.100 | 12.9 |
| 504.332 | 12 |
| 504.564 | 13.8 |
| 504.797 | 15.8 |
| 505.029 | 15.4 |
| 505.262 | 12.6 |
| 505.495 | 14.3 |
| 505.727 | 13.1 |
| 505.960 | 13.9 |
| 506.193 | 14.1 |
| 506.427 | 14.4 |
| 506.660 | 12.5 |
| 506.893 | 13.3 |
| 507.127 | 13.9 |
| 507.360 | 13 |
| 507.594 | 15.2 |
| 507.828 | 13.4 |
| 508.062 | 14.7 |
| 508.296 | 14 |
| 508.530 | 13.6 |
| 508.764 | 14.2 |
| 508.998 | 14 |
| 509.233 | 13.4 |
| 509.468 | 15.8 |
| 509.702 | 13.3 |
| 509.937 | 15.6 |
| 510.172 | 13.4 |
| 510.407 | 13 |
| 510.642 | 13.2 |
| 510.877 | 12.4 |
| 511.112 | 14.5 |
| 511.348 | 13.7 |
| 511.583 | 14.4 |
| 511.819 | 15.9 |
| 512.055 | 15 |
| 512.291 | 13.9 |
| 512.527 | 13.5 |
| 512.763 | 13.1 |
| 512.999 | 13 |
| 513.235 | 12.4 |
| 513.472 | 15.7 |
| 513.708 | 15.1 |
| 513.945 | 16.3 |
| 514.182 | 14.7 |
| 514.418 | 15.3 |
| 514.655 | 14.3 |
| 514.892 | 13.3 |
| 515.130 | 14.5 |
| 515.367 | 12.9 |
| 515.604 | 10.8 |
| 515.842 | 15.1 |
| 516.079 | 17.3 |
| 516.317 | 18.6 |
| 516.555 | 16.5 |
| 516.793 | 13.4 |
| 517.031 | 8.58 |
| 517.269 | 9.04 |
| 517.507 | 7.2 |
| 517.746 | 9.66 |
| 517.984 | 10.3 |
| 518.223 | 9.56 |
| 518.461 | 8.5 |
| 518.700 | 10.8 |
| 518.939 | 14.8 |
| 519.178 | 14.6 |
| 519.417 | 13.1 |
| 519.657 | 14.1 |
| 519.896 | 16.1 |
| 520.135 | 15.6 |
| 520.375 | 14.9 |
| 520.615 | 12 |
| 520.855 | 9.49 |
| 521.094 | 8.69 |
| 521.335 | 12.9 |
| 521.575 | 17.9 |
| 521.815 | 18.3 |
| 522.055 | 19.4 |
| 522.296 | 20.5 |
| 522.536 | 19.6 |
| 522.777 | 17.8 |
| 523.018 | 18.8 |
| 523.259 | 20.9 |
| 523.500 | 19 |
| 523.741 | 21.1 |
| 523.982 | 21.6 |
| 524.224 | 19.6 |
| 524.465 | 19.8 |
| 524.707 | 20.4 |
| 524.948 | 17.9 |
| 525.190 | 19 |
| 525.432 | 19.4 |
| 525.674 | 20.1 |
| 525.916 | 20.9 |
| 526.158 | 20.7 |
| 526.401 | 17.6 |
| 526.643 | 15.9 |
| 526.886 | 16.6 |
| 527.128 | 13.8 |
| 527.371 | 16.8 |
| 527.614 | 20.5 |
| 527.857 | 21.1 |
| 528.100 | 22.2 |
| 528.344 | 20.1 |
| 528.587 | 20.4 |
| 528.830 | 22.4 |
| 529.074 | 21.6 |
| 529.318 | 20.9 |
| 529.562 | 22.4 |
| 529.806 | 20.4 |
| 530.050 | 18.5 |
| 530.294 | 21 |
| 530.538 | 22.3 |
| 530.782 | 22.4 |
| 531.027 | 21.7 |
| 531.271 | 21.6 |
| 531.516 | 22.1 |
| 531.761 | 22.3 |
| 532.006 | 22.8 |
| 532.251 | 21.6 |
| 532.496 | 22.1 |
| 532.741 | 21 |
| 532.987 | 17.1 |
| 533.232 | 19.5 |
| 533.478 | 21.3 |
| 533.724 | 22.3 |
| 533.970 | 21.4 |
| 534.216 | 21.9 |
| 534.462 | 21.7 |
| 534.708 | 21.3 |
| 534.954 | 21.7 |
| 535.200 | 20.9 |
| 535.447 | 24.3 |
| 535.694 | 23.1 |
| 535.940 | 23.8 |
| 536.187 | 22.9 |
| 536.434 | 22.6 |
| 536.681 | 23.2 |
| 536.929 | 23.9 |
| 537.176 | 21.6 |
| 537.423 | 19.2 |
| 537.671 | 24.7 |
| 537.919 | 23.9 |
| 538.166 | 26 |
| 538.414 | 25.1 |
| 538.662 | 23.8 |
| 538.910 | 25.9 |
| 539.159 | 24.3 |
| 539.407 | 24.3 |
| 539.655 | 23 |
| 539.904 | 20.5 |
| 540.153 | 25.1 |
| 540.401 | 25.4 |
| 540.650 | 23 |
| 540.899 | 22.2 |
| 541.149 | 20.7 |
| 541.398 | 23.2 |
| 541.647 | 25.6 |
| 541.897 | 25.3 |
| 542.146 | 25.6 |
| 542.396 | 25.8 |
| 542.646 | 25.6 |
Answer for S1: 0.26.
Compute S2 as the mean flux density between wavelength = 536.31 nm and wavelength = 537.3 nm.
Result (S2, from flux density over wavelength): 22.8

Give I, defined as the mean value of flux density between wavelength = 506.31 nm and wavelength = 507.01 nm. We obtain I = 13.4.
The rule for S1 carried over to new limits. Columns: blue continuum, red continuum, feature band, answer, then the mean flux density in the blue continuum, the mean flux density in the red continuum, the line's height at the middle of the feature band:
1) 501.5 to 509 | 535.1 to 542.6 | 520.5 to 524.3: 0.298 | 13.6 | 23.7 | 18.8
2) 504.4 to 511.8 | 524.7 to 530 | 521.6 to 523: -0.071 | 13.9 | 19.6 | 18.1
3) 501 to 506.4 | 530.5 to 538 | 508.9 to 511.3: 0.218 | 13.5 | 22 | 15.2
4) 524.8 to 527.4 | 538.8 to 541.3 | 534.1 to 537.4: -0.097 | 18.1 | 23.4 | 21.8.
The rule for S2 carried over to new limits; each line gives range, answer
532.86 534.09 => 20.3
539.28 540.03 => 22.6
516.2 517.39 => 13.2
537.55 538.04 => 24.3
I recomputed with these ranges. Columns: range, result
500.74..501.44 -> 12.3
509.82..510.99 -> 13.5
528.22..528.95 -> 21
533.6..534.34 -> 21.9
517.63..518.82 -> 9.77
